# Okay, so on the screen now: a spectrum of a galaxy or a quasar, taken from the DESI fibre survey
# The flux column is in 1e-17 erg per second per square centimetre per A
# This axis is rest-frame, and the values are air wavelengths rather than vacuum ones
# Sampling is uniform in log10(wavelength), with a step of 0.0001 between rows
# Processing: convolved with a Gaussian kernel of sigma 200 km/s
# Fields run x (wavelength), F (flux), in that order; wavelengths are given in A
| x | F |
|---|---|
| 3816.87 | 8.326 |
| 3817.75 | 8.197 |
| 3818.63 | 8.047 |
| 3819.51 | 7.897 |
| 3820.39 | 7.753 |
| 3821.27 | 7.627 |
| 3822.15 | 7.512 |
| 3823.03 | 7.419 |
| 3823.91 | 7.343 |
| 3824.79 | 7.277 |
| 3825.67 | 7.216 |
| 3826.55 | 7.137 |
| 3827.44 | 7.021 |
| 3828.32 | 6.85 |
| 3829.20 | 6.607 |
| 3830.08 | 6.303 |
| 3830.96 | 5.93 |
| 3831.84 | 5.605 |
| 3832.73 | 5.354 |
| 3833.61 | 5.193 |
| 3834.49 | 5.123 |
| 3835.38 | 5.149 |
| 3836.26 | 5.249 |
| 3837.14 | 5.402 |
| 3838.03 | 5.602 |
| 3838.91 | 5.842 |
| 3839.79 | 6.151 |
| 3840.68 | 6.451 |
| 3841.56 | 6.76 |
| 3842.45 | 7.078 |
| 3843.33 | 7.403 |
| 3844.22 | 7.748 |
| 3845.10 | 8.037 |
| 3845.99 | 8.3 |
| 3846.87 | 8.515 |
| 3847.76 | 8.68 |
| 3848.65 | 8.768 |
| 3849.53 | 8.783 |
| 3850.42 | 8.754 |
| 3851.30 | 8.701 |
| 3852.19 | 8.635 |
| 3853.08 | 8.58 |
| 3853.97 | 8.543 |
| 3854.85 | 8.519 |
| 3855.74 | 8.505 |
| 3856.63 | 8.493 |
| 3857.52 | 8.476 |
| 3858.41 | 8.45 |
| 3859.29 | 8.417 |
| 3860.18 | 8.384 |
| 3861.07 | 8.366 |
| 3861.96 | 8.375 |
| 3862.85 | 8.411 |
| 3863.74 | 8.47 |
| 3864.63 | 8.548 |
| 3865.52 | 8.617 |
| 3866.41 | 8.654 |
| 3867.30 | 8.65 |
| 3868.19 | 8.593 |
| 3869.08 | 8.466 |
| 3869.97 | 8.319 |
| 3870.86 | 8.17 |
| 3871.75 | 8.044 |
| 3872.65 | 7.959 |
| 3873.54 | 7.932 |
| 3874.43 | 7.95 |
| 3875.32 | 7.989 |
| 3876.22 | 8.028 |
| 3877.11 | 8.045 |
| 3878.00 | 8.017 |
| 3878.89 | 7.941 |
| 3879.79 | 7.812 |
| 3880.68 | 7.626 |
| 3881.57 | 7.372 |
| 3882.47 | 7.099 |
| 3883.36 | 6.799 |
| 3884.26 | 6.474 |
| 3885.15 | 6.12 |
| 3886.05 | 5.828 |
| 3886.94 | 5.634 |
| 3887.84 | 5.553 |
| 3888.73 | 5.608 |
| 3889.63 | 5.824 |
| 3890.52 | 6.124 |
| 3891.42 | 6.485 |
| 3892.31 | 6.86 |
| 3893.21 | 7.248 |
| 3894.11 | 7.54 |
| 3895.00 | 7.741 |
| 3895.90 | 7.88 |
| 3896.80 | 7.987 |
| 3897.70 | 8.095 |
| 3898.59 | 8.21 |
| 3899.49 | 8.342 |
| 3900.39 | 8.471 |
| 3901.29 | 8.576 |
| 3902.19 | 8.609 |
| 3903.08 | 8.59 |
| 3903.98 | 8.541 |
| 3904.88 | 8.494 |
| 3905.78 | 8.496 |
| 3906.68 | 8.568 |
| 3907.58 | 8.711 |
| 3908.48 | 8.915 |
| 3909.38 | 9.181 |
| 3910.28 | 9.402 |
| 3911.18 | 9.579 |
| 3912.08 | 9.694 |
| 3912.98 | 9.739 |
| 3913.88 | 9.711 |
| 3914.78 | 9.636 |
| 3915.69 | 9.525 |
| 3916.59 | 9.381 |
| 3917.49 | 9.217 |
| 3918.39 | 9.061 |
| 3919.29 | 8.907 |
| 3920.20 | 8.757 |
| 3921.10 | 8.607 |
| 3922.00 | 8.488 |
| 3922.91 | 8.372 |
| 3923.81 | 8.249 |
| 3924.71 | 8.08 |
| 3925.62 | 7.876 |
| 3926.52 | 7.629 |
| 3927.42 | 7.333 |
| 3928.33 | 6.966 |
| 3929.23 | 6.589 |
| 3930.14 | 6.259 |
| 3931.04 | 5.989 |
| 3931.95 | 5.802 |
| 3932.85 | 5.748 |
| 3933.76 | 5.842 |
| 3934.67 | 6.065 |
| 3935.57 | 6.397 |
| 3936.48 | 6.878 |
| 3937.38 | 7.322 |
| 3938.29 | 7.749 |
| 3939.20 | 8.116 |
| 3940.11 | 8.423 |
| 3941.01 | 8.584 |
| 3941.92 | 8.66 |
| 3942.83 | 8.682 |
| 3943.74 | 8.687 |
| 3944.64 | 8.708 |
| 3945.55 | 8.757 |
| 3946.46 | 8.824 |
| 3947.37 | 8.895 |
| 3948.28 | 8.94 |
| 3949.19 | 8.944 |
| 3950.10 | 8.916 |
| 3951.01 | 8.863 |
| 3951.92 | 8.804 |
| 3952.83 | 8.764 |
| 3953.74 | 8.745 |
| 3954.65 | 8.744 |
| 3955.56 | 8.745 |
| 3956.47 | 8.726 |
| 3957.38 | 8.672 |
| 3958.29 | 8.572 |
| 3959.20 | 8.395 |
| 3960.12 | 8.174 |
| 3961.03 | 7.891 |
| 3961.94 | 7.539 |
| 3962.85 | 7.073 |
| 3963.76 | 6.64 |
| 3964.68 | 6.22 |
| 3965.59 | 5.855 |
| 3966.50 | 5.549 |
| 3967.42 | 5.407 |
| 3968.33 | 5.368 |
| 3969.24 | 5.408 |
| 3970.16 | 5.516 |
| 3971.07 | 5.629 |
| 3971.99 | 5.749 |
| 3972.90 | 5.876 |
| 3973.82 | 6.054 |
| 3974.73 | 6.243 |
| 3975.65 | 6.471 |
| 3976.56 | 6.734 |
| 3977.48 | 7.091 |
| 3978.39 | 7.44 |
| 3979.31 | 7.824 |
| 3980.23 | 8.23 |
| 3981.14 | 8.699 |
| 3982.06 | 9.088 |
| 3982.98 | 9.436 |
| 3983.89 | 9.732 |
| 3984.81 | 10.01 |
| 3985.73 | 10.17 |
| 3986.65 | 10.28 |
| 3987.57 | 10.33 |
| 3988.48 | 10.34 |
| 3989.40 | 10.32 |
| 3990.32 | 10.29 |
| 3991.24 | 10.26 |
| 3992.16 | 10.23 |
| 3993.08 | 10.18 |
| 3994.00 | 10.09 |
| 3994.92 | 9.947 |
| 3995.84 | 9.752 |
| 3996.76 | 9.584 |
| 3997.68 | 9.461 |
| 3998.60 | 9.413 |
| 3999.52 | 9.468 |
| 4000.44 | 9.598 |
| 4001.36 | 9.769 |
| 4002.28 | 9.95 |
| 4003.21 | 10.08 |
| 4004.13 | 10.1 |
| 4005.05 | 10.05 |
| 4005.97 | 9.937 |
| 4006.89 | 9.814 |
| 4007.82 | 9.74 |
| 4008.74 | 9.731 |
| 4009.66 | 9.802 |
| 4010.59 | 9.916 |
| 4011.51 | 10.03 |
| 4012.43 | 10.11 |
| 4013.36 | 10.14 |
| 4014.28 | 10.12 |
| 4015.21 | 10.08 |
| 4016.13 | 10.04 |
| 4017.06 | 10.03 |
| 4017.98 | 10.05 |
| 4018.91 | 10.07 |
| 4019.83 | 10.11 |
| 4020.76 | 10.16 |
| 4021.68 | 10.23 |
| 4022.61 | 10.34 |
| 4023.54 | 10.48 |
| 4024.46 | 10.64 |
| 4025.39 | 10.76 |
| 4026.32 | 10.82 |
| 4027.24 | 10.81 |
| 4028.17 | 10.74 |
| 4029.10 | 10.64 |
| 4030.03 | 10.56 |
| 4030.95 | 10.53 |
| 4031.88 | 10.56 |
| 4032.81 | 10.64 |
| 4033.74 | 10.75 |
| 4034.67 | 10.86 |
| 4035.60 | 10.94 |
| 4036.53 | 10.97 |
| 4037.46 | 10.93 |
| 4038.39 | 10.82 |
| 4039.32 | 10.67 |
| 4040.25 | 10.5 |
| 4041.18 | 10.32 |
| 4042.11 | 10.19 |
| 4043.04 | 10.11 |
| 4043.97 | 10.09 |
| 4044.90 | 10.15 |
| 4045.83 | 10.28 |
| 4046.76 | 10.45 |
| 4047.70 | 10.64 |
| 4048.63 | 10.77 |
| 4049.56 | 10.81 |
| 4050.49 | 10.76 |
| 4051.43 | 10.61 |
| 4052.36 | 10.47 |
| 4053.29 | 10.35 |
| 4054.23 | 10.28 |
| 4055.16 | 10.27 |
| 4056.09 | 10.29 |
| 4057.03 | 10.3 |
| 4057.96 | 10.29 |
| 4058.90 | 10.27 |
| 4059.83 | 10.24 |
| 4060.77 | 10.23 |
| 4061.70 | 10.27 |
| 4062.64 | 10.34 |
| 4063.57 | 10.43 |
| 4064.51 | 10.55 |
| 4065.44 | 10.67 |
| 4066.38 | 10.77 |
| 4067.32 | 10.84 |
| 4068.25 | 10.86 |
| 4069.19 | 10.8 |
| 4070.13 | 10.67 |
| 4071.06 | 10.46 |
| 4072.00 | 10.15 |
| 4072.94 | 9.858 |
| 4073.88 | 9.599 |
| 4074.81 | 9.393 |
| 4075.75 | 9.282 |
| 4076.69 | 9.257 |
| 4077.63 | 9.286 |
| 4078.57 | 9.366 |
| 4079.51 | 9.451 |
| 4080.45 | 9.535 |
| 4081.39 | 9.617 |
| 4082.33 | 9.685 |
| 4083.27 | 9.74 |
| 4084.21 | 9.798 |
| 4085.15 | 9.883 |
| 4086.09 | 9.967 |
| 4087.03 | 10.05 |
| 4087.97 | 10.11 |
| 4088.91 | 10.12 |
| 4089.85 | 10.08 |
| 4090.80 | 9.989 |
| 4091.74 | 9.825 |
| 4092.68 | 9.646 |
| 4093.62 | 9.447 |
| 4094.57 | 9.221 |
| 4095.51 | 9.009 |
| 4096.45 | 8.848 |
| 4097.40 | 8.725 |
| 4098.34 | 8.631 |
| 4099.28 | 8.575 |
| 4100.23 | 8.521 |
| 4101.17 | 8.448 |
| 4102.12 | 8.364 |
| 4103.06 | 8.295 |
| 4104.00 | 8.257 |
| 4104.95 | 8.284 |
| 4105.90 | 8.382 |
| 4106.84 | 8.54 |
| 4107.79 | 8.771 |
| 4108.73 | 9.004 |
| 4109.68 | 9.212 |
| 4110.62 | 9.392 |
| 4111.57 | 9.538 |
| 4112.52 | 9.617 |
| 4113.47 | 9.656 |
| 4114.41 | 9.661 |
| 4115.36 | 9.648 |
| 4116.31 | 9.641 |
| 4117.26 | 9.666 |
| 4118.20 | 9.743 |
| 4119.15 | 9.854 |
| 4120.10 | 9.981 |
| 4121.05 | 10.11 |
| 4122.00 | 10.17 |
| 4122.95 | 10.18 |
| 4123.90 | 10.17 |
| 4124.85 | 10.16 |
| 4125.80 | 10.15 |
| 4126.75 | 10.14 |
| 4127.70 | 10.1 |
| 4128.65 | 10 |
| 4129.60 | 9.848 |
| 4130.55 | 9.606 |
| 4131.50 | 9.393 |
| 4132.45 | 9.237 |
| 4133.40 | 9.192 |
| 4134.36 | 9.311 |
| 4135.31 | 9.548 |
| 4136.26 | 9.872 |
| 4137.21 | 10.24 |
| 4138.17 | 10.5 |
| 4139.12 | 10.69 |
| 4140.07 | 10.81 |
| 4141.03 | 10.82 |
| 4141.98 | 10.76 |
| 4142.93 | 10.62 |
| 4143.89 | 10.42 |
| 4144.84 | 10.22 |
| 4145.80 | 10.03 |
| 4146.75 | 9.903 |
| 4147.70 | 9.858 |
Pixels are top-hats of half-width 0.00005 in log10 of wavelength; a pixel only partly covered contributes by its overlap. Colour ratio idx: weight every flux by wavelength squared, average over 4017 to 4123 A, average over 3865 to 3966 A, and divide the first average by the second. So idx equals 1.4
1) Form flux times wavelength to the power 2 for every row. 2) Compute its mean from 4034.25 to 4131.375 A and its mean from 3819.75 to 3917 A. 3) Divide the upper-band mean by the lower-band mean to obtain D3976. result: 1.4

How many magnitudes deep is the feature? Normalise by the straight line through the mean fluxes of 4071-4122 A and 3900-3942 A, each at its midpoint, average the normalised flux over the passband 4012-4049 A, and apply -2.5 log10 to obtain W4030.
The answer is -0.171 mag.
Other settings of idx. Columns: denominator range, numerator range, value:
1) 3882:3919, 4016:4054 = 1.40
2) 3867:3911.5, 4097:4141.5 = 1.37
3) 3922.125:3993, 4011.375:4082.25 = 1.37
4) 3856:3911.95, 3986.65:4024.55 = 1.35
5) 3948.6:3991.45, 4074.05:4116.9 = 1.24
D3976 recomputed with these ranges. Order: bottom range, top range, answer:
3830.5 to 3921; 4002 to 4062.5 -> 1.43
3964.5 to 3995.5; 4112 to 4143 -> 1.33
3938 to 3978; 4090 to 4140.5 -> 1.35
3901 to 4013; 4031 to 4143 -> 1.25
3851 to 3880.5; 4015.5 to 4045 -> 1.37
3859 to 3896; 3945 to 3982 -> 1.04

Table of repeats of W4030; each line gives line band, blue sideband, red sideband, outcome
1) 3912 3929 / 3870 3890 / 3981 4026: -0.071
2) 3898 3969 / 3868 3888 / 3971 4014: 0.023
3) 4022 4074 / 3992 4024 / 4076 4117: -0.093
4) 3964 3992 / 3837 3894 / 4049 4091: 0.169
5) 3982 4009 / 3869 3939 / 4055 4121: -0.142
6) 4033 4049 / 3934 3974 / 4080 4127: -0.214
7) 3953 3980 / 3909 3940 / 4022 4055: 0.263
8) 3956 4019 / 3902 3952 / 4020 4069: 0.092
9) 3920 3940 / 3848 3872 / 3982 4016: 0.264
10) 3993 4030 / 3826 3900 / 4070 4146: -0.151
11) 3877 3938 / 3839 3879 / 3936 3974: 0.025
